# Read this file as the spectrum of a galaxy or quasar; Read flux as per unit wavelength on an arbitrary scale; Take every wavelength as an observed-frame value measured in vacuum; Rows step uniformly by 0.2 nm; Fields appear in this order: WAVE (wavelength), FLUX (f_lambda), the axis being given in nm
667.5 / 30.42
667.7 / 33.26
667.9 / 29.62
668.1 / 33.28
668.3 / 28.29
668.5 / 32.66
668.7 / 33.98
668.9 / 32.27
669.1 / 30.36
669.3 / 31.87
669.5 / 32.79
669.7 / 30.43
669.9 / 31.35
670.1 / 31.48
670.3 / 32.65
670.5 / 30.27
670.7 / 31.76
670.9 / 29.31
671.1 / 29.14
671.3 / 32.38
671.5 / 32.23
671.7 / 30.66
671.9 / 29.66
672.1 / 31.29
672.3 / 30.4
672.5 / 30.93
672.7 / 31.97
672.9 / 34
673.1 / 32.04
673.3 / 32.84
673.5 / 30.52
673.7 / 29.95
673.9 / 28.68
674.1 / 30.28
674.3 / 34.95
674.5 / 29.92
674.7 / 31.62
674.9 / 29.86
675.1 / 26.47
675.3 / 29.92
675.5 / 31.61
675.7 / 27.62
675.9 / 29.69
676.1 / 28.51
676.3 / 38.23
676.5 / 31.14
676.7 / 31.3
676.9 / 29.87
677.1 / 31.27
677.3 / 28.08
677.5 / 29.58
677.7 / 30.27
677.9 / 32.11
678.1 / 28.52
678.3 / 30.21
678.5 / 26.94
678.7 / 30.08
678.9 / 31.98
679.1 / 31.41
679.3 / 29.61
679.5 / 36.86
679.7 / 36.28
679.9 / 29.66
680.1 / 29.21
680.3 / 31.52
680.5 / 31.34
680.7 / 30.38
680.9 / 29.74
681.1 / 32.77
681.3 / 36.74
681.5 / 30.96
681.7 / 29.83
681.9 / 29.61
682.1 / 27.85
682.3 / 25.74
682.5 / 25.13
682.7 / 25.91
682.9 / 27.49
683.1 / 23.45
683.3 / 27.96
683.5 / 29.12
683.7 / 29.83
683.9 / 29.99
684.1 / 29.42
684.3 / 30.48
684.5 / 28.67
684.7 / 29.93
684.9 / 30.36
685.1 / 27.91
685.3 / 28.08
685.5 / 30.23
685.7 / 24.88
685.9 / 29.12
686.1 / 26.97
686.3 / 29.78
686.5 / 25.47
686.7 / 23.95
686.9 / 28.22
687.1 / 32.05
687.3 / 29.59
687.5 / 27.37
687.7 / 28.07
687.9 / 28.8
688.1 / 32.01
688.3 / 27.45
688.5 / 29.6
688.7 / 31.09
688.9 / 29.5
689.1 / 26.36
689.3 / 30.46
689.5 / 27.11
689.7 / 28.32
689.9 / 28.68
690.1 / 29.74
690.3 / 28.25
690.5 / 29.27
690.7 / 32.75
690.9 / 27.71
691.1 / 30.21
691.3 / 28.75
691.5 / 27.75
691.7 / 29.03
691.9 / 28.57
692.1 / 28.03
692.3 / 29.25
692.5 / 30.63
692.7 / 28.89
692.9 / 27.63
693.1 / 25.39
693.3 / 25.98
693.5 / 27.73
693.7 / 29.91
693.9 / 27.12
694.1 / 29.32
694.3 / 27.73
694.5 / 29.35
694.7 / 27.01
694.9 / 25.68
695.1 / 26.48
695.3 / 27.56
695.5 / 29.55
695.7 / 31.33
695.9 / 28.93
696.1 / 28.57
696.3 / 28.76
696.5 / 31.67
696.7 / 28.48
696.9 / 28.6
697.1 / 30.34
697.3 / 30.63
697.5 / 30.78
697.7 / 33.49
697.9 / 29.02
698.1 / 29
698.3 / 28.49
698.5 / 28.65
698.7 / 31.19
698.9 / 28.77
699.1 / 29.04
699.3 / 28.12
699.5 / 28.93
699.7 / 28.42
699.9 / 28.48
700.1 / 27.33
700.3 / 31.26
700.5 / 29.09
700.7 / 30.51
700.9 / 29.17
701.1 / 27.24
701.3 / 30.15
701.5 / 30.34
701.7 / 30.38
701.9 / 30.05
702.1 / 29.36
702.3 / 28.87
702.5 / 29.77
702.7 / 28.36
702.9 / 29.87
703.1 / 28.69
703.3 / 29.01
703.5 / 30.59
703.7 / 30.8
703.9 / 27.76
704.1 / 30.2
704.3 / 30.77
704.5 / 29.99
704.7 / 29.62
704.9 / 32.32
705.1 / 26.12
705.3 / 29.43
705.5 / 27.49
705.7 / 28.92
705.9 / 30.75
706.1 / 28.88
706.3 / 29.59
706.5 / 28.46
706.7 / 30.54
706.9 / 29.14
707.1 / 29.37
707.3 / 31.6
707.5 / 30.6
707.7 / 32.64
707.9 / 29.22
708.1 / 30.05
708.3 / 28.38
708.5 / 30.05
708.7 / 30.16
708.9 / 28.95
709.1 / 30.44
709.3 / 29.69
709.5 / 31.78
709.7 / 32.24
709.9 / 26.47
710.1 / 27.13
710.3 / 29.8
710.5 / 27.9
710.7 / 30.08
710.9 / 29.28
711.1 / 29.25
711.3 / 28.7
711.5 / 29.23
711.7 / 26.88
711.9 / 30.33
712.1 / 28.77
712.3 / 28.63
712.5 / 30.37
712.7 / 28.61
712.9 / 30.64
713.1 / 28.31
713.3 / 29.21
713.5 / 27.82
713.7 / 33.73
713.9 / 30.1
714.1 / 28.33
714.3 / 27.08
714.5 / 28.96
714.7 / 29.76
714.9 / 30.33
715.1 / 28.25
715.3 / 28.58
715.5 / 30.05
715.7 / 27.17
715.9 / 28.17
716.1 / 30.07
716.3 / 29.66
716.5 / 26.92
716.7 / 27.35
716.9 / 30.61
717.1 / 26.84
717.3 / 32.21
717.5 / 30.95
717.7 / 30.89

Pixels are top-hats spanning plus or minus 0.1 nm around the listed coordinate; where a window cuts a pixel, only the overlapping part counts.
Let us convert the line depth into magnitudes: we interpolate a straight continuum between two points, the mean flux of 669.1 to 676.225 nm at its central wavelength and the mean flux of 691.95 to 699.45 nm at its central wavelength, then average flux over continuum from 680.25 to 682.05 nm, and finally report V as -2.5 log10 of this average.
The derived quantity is -0.04 mag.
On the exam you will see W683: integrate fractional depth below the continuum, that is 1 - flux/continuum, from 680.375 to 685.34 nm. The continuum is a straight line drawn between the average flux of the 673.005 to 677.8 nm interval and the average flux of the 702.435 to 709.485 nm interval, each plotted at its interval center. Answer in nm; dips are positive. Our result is 0.20 nm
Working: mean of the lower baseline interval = 30.6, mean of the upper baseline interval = 29.7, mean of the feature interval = 29.2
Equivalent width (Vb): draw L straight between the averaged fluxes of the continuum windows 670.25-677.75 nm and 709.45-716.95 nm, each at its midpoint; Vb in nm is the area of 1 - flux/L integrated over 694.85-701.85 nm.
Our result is 0.10 nm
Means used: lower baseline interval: 30.8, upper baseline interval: 29.1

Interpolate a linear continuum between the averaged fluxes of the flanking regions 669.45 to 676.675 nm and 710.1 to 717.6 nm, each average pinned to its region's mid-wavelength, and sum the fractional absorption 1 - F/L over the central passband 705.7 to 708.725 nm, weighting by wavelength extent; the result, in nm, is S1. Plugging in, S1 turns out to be -0.050 nm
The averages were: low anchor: 31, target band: 29.9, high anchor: 29.1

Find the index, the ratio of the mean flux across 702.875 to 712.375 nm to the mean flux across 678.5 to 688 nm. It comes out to 1.01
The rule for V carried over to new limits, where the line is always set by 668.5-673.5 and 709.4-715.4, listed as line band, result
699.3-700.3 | 0.05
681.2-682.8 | 0.07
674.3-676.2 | 0.05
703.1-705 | -0.01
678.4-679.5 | 0.02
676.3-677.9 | 0.01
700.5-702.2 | 0.01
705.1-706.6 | 0.03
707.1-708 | -0.05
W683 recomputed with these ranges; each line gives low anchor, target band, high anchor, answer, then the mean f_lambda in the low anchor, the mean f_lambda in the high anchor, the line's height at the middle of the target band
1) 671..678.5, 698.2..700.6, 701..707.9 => 0.067 nm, 30.7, 29.6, 29.8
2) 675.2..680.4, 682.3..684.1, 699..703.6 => 0.182 nm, 30.8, 29.3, 30.5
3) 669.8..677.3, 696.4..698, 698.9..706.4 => -0.040 nm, 30.9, 29.3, 29.6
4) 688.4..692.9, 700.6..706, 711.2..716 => -0.080 nm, 29.1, 29.1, 29.1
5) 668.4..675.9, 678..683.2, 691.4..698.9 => 0.048 nm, 31.1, 28.8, 30.2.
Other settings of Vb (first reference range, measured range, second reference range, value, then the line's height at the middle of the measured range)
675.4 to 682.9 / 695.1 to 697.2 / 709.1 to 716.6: 0.04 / 29.8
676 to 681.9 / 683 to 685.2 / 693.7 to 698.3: 0.12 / 30.5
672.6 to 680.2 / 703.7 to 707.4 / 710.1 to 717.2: -0.02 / 29.4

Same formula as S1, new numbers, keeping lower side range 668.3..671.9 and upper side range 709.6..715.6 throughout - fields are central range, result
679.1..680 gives -0.059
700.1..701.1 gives 0.011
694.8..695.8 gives 0.064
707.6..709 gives -0.026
